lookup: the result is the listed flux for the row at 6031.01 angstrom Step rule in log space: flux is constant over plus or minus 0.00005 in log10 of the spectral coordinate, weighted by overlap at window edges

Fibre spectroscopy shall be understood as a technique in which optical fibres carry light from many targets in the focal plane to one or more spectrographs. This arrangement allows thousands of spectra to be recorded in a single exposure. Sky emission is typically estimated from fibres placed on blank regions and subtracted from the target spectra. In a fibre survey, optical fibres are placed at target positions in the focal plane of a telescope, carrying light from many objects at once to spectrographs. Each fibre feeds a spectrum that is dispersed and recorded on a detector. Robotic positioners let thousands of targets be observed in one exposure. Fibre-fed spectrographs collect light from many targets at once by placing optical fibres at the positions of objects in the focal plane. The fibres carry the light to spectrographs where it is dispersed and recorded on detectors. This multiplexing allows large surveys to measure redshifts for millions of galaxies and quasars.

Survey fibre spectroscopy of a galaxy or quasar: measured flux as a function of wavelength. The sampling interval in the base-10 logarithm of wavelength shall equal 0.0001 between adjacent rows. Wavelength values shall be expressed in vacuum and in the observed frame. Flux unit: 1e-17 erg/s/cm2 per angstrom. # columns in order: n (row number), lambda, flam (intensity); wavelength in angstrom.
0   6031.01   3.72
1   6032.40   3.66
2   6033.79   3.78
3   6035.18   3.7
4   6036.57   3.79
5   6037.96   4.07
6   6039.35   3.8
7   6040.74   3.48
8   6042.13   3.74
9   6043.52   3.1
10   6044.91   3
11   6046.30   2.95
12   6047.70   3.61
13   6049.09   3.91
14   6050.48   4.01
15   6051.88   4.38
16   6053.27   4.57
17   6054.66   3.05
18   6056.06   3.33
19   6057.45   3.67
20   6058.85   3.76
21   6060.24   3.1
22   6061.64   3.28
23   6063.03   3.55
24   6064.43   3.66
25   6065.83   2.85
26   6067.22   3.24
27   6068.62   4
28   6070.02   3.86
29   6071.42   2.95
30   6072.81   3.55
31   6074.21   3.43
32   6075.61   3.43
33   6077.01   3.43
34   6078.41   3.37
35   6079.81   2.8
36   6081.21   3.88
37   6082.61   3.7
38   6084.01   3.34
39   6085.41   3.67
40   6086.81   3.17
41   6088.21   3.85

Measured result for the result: 3.72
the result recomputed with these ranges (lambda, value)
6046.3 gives 2.95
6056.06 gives 3.33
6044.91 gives 3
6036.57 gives 3.79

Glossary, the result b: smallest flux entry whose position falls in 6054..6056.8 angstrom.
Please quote 3.05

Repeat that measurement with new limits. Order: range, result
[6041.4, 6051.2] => 2.95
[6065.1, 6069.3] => 2.85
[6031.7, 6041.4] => 3.48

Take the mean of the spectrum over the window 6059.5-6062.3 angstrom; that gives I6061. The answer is 3.2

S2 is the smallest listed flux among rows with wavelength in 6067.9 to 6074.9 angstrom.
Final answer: 2.95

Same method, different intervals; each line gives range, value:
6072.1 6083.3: 2.8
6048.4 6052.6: 3.91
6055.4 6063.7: 3.1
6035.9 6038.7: 3.79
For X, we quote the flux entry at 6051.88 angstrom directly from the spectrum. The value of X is 4.38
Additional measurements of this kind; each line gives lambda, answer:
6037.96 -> 4.07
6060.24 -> 3.1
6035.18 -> 3.7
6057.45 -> 3.67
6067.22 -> 3.24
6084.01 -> 3.34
